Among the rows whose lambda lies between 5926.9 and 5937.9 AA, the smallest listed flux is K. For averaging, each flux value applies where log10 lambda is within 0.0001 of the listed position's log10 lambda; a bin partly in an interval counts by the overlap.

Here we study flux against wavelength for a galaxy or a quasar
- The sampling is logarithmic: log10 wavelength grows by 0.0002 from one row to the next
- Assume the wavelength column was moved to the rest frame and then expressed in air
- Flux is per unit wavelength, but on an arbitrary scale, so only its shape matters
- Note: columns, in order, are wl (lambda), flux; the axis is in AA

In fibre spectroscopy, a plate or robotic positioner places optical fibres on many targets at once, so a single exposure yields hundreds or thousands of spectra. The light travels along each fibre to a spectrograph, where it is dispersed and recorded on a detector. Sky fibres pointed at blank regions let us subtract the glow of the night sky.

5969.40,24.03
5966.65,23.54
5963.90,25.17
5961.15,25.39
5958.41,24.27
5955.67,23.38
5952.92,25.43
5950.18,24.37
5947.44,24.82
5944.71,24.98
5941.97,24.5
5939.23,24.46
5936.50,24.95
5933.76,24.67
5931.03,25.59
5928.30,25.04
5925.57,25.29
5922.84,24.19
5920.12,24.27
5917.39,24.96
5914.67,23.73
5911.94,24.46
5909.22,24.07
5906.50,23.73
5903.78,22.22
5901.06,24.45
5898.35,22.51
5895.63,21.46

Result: 24.67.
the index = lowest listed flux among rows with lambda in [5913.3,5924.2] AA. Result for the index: 23.73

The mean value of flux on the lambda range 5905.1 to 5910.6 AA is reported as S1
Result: 23.9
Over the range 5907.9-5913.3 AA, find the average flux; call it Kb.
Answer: 24.3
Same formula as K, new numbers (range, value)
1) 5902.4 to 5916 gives 22.22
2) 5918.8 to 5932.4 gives 24.19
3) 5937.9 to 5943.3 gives 24.46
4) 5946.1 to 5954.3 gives 24.37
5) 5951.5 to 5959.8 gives 23.38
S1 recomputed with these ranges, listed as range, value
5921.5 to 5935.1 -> 25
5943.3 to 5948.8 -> 24.9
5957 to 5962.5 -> 24.9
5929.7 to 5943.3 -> 24.8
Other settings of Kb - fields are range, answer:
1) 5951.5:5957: 24.4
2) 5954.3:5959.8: 23.9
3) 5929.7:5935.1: 25.1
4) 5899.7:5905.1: 23.4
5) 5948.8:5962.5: 24.6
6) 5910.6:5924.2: 24.3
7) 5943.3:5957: 24.6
